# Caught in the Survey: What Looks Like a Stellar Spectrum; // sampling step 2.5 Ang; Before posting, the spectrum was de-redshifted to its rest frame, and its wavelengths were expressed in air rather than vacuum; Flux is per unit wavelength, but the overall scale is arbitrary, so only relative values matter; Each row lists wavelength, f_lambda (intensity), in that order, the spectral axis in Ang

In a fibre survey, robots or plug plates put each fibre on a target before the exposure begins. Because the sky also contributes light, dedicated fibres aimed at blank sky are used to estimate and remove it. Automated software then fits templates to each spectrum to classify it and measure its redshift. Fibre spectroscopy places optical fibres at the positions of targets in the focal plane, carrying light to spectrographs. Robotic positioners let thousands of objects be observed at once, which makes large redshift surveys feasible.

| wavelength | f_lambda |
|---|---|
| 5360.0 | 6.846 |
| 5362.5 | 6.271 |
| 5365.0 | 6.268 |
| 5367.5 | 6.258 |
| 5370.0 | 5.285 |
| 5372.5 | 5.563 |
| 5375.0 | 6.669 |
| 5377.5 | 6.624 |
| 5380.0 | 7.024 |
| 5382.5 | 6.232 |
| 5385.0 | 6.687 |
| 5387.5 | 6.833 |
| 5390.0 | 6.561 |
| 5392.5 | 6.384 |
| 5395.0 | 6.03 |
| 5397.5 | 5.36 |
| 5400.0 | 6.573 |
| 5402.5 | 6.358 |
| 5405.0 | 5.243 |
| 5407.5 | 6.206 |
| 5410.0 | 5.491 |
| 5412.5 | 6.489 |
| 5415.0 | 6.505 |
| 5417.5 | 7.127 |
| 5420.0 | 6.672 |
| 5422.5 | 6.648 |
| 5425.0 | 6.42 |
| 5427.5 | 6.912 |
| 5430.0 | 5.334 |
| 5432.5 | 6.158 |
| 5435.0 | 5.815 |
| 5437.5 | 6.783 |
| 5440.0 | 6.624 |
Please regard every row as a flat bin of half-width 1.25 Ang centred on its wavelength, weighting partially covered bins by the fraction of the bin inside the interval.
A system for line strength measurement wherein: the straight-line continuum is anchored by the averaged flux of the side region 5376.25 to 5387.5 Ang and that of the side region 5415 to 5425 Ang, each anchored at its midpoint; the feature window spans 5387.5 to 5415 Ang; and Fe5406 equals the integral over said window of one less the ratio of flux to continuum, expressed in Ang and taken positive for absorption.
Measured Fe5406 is 2.3 Ang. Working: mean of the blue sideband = 6.66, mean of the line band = 6.12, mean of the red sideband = 6.73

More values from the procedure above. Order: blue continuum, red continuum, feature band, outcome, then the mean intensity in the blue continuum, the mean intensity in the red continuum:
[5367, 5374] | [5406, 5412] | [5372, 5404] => -3.4 Ang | 5.68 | 5.9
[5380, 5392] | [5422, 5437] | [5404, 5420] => 0.4 Ang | 6.61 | 6.22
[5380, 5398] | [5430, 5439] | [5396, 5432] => 0.1 Ang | 6.39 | 6.13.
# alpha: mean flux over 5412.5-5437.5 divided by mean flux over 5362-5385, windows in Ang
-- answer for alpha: 1.02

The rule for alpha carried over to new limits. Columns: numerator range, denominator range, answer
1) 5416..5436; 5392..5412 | 1.07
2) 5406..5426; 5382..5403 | 1.01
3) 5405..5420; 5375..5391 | 0.94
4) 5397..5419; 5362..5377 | 1.02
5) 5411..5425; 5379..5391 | 1.00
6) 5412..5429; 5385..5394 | 1.01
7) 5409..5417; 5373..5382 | 0.95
